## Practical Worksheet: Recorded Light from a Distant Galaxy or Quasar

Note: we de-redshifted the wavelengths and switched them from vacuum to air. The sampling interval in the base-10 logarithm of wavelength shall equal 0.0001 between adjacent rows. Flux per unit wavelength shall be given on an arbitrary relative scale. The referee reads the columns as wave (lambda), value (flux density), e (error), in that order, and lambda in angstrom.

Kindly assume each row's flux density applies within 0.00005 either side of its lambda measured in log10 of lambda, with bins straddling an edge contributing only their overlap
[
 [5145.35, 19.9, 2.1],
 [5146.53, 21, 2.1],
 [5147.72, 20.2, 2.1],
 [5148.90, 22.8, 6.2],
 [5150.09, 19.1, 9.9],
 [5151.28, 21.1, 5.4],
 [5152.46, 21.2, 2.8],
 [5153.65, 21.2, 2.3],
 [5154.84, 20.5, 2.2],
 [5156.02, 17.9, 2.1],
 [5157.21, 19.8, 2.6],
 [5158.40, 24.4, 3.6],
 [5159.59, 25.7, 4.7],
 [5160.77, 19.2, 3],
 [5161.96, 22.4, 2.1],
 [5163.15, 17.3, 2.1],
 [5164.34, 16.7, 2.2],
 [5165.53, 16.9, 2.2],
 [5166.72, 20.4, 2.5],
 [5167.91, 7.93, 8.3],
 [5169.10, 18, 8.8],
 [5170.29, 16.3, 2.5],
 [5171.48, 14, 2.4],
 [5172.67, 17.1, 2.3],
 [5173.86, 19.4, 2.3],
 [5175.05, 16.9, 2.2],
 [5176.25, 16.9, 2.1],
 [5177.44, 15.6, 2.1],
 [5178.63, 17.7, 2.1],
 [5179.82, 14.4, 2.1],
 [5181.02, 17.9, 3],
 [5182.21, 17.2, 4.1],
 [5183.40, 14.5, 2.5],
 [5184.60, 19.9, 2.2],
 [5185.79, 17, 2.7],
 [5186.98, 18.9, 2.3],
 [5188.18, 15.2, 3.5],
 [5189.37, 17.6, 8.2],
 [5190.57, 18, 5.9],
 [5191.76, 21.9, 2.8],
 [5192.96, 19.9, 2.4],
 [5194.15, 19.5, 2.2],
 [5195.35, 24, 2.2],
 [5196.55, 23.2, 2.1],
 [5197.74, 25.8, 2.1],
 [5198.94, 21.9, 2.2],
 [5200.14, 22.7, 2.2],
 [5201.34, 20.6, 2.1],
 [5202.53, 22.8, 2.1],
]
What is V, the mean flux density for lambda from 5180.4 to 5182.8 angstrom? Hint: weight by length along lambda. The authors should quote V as 17.5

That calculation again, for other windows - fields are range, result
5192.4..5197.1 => 21.6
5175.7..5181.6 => 16.5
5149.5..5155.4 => 20.6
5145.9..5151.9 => 20.8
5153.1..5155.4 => 20.8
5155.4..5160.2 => 22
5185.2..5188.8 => 17.1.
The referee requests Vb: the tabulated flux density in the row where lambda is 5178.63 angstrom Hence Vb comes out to 17.7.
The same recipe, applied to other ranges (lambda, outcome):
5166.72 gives 20.4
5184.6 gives 19.9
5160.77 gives 19.2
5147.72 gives 20.2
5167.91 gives 7.93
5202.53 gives 22.8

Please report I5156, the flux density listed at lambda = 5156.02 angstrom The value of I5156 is 17.9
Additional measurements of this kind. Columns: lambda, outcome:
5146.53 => 21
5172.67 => 17.1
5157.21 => 19.8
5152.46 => 21.2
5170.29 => 16.3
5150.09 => 19.1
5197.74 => 25.8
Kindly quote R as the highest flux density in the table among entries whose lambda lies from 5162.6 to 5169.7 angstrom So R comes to 20.4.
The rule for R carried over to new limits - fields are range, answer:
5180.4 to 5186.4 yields 19.9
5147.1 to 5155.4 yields 22.8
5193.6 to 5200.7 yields 25.8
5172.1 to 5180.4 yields 19.4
